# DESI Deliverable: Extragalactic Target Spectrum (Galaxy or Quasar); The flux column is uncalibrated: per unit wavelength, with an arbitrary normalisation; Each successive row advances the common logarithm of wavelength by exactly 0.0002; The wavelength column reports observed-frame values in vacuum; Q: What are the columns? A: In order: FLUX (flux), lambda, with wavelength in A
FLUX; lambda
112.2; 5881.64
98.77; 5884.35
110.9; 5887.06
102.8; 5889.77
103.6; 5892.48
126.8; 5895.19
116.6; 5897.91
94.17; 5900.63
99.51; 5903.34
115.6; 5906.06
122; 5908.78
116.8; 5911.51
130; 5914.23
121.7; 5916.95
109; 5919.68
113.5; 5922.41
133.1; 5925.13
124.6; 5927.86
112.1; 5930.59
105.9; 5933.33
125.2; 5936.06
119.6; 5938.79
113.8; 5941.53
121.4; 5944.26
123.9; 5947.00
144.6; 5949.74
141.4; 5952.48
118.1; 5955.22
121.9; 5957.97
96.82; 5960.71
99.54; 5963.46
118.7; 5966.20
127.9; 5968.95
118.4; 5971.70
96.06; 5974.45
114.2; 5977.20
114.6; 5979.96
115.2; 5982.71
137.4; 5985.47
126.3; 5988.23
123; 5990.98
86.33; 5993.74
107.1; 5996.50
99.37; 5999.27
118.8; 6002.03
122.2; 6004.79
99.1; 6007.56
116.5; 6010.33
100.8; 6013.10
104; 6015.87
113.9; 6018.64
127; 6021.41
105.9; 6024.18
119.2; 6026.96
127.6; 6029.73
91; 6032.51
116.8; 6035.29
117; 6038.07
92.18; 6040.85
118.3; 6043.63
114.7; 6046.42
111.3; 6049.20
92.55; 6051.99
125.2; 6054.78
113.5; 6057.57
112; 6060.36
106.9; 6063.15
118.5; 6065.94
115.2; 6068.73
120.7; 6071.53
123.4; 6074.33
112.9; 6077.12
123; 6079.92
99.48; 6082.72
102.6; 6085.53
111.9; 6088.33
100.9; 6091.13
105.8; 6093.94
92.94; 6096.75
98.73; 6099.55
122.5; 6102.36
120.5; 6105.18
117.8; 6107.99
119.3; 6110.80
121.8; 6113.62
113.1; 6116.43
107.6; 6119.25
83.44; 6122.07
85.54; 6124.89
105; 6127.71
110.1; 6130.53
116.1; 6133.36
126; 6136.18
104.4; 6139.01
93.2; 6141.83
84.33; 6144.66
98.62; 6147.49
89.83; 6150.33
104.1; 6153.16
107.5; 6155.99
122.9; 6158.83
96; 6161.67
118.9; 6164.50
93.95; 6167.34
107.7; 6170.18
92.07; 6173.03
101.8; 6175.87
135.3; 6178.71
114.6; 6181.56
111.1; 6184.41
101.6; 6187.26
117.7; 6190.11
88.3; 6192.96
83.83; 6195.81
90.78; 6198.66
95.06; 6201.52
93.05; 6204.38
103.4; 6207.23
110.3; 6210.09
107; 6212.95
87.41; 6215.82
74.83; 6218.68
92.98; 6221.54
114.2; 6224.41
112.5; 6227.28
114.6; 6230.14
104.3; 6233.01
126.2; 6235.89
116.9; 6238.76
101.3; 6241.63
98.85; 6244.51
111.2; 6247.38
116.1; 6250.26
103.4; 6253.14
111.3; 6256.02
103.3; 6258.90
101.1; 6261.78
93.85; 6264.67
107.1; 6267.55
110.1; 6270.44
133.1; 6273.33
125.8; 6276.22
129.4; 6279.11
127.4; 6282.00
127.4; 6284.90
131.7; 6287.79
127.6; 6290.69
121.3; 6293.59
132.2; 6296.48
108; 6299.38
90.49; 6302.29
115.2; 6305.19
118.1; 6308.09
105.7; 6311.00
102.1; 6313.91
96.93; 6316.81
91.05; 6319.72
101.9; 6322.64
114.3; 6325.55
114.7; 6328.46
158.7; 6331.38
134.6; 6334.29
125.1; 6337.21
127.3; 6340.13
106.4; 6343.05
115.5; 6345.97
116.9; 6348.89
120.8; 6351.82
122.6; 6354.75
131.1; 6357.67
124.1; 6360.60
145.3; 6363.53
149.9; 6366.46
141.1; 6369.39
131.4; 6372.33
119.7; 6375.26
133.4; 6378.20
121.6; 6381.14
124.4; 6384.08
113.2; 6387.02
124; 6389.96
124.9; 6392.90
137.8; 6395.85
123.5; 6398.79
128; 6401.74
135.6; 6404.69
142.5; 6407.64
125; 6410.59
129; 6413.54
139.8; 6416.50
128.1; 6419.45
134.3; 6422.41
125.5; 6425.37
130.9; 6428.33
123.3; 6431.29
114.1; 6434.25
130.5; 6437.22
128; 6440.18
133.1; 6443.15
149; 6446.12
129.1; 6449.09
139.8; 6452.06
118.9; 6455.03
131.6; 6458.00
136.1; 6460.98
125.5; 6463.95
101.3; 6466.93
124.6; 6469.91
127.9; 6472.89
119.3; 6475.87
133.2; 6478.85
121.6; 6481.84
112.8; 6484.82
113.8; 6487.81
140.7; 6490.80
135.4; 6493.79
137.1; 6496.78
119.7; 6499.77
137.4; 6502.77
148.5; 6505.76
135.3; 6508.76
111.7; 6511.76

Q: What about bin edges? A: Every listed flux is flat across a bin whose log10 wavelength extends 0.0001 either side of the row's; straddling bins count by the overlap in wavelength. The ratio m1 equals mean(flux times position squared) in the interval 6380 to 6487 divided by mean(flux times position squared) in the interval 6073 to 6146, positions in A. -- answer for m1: 1.3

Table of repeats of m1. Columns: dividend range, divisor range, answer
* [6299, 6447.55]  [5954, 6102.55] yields 1.24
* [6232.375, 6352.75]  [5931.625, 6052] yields 1.11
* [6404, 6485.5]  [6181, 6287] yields 1.28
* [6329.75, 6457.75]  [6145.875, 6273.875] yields 1.31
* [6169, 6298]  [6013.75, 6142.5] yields 1.04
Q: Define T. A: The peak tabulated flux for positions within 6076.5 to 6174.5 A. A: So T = 126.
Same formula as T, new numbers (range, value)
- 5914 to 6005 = 144.6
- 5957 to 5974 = 127.9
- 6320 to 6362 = 158.7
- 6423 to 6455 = 149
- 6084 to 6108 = 122.5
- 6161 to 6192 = 135.3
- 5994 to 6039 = 127.6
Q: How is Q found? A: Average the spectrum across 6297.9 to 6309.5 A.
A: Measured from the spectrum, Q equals 108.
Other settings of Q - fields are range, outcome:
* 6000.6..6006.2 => 120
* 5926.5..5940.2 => 117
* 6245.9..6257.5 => 110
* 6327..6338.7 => 133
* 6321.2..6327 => 108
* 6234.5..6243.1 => 115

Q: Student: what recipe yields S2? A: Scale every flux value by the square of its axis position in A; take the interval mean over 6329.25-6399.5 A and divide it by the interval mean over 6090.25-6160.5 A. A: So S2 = 1.3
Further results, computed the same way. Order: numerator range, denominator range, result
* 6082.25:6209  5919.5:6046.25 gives 0.96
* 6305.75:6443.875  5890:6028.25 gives 1.24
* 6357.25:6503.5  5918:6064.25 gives 1.30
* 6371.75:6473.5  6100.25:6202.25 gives 1.32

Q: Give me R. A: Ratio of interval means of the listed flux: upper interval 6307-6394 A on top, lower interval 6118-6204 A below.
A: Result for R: 1.19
